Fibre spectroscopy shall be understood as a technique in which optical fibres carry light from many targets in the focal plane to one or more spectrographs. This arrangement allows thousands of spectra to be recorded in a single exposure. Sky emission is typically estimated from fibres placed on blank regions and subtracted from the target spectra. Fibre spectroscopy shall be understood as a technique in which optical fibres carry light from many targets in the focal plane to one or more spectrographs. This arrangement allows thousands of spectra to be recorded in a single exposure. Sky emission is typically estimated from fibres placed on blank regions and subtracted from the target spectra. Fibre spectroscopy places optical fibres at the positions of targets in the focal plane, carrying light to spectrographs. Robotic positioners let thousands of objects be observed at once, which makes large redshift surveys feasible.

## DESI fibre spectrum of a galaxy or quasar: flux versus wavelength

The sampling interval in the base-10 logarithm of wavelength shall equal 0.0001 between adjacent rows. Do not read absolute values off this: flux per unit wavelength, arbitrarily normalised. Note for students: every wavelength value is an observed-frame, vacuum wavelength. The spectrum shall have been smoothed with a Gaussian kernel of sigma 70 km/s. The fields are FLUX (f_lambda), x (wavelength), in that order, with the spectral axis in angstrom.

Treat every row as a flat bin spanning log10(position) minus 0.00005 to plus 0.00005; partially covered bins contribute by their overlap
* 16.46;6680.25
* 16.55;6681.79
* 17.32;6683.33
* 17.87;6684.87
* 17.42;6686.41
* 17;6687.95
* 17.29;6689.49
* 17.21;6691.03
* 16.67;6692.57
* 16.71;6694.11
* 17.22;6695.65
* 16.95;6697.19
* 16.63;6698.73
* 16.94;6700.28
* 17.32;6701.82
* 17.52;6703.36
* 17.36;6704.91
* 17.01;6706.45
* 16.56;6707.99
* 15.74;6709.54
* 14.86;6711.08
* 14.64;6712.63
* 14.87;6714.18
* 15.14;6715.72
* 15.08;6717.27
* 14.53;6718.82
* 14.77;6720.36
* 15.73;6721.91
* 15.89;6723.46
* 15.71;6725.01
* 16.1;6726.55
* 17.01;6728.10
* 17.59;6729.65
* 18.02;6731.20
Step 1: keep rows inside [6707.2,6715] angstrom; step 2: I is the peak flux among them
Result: 16.56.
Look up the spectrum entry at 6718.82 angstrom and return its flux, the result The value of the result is 14.53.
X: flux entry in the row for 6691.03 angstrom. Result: 17.21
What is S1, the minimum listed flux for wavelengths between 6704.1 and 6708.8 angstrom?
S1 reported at 16.56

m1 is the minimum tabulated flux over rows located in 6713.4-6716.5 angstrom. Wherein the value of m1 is 14.87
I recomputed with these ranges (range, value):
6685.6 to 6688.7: 17.42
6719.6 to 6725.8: 15.89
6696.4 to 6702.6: 17.32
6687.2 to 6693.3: 17.29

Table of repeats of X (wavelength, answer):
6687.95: 17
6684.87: 17.87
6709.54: 15.74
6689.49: 17.29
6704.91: 17.36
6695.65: 17.22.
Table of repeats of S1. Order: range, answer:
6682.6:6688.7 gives 17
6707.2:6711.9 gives 14.86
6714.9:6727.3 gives 14.53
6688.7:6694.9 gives 16.67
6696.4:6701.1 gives 16.63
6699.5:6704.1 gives 16.94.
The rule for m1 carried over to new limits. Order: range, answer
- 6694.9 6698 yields 16.95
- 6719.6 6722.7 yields 14.77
